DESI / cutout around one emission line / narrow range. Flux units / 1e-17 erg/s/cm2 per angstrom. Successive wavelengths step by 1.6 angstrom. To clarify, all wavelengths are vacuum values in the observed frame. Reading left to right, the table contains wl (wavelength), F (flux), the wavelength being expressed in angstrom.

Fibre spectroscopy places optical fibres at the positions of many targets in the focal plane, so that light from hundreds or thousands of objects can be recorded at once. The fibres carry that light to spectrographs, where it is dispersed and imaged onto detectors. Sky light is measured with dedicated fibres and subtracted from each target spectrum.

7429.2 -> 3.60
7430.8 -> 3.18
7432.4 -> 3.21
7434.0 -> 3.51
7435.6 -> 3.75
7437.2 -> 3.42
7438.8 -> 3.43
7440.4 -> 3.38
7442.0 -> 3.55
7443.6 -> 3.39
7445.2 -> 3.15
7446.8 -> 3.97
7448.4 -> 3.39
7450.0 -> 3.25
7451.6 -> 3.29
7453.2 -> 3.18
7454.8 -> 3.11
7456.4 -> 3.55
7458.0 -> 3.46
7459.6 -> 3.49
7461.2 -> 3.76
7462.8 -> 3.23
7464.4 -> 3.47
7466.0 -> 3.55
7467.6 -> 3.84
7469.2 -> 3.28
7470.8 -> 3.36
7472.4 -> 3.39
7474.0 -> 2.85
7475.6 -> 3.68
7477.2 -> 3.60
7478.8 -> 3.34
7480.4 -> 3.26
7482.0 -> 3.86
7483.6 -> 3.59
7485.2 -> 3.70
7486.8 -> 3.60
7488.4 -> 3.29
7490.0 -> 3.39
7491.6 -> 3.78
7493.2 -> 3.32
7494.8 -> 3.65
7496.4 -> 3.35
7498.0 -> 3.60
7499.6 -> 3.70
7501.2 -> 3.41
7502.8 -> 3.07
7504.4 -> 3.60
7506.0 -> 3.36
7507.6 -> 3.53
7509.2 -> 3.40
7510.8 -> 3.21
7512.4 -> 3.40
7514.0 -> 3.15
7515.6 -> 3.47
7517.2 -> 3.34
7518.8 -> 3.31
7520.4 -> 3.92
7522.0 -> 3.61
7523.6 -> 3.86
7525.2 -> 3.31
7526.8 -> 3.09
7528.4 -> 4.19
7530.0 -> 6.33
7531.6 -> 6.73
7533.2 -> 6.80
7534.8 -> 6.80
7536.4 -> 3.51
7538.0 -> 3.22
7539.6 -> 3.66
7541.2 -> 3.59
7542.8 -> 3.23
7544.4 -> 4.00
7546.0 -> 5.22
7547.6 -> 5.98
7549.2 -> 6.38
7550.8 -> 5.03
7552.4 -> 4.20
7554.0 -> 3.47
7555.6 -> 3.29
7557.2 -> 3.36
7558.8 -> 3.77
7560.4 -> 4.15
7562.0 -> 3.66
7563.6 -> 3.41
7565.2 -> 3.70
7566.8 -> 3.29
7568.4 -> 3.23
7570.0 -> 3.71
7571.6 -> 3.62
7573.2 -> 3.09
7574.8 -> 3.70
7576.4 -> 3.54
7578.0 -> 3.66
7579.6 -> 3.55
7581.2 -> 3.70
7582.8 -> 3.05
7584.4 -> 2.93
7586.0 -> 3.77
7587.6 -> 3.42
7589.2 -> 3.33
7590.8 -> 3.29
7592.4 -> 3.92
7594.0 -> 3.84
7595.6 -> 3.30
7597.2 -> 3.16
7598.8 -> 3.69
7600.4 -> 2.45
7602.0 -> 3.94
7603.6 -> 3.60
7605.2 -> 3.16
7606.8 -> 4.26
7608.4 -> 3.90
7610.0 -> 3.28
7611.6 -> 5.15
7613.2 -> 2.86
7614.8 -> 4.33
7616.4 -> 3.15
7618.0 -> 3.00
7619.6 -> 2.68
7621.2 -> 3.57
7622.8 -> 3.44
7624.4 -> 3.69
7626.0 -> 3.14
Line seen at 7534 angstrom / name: [S II] 6716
